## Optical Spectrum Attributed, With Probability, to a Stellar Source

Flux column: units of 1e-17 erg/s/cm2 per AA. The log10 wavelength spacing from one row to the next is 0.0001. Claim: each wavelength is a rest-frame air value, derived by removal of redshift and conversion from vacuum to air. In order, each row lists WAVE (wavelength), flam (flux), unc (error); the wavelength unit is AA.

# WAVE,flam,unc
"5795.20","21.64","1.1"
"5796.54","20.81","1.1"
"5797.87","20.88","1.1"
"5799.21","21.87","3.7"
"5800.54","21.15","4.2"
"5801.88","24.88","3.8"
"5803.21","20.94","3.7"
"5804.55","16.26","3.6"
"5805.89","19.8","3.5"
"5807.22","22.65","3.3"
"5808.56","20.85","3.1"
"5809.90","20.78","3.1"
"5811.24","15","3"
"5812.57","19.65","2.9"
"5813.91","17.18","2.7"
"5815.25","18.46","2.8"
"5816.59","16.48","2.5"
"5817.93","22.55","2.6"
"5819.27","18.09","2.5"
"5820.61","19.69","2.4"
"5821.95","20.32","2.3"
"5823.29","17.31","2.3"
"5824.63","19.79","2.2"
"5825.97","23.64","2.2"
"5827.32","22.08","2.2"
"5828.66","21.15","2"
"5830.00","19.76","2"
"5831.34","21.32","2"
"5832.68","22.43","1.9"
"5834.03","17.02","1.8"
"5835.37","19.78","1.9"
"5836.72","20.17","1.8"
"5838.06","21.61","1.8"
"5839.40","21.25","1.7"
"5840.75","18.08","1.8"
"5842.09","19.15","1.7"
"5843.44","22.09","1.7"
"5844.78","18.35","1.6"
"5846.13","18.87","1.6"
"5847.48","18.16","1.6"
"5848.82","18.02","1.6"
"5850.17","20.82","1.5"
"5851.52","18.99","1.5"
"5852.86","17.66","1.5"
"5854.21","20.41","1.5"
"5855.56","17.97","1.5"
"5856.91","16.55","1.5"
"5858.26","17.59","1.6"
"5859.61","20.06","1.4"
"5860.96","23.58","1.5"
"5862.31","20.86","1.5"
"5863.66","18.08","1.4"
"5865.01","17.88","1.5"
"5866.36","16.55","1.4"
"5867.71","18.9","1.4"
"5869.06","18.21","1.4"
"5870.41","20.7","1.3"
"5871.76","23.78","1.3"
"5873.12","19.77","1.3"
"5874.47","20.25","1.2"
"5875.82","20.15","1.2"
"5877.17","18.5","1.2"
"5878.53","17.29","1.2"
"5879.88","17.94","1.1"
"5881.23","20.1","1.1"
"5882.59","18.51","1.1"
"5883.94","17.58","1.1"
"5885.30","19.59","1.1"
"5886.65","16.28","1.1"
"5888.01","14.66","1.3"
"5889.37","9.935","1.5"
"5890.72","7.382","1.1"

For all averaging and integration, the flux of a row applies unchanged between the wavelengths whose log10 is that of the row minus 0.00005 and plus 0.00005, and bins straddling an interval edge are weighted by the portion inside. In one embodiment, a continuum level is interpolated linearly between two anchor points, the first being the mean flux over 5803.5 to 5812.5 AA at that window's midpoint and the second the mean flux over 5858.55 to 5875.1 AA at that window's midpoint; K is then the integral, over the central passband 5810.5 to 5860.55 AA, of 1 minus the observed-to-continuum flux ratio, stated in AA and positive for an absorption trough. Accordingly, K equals 0.4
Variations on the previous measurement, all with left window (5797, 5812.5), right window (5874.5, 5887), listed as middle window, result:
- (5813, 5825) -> 0.73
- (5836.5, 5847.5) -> -0.16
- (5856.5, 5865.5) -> -0.12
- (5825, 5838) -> -0.68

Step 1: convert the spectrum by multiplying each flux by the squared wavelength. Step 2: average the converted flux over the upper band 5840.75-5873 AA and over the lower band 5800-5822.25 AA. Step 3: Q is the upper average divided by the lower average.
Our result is 0.99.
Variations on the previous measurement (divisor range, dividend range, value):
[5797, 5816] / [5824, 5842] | 1.04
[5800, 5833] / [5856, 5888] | 0.96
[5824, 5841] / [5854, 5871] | 0.93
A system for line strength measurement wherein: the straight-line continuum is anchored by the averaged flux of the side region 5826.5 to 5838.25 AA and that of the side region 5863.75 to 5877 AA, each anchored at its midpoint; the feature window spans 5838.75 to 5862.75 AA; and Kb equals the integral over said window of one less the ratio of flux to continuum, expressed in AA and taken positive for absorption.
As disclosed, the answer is 0.8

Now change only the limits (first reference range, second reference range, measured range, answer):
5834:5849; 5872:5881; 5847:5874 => 0.2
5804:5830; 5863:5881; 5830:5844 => -0.6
